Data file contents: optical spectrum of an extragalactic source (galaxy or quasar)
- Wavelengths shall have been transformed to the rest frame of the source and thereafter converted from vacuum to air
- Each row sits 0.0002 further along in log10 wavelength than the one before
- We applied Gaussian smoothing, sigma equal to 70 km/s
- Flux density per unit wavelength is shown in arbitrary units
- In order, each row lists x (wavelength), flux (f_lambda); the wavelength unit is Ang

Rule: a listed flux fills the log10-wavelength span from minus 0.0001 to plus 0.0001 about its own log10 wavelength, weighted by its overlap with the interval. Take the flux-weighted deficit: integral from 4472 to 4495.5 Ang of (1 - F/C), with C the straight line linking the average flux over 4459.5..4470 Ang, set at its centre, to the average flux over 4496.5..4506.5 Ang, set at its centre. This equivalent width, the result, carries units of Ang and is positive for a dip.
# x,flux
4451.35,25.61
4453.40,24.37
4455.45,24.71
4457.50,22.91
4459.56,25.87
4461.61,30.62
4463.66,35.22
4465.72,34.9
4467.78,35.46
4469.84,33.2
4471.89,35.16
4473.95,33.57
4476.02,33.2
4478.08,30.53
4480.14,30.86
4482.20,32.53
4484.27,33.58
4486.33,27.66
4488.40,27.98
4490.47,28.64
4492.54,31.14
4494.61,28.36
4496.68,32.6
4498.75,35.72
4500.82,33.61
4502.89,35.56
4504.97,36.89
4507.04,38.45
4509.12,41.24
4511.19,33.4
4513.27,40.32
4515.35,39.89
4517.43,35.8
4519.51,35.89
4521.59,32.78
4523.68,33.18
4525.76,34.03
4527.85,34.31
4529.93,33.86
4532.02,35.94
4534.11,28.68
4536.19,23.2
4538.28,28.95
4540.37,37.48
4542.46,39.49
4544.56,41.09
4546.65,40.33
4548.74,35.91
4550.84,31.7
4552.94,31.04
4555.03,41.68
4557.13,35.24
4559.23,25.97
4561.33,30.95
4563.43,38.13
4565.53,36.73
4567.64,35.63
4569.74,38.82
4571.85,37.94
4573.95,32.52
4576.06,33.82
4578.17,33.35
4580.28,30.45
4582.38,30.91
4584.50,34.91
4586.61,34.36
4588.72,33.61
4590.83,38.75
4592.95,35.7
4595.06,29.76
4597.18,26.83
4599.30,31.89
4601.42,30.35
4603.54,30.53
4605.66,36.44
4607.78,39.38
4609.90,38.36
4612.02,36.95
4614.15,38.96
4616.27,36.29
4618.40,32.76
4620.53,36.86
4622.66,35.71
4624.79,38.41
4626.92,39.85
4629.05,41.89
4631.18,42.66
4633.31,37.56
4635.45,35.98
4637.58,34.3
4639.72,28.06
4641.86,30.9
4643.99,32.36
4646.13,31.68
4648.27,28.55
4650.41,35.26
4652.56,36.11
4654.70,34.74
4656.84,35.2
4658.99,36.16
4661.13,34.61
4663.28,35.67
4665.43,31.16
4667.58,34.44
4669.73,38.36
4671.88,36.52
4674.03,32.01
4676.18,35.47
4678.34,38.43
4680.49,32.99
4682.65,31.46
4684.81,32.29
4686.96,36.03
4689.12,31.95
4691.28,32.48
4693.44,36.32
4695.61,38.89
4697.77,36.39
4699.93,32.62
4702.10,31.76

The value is 2.25 Ang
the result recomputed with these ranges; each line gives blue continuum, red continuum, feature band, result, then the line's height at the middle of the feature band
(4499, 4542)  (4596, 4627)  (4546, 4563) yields 0.39 Ang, 34.9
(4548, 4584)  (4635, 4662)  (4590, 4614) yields -0.32 Ang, 33.8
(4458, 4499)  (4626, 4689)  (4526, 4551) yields -1.24 Ang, 32.7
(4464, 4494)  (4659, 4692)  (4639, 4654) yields 0.88 Ang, 34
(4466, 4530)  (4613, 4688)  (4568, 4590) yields 0.24 Ang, 34.5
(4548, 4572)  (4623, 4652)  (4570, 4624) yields 0.98 Ang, 35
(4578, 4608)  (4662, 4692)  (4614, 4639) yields -2.94 Ang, 33.5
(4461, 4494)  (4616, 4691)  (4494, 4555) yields -3.96 Ang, 32.8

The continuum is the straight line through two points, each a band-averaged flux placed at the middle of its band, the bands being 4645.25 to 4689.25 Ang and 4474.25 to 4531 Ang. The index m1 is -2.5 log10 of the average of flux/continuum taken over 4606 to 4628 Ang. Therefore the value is -0.097 mag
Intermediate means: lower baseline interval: 33.8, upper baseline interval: 34.3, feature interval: 37.3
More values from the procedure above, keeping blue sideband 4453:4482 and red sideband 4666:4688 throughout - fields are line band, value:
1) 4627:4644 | -0.06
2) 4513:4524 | -0.14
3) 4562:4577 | -0.10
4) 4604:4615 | -0.13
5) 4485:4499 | 0.05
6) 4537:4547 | -0.15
